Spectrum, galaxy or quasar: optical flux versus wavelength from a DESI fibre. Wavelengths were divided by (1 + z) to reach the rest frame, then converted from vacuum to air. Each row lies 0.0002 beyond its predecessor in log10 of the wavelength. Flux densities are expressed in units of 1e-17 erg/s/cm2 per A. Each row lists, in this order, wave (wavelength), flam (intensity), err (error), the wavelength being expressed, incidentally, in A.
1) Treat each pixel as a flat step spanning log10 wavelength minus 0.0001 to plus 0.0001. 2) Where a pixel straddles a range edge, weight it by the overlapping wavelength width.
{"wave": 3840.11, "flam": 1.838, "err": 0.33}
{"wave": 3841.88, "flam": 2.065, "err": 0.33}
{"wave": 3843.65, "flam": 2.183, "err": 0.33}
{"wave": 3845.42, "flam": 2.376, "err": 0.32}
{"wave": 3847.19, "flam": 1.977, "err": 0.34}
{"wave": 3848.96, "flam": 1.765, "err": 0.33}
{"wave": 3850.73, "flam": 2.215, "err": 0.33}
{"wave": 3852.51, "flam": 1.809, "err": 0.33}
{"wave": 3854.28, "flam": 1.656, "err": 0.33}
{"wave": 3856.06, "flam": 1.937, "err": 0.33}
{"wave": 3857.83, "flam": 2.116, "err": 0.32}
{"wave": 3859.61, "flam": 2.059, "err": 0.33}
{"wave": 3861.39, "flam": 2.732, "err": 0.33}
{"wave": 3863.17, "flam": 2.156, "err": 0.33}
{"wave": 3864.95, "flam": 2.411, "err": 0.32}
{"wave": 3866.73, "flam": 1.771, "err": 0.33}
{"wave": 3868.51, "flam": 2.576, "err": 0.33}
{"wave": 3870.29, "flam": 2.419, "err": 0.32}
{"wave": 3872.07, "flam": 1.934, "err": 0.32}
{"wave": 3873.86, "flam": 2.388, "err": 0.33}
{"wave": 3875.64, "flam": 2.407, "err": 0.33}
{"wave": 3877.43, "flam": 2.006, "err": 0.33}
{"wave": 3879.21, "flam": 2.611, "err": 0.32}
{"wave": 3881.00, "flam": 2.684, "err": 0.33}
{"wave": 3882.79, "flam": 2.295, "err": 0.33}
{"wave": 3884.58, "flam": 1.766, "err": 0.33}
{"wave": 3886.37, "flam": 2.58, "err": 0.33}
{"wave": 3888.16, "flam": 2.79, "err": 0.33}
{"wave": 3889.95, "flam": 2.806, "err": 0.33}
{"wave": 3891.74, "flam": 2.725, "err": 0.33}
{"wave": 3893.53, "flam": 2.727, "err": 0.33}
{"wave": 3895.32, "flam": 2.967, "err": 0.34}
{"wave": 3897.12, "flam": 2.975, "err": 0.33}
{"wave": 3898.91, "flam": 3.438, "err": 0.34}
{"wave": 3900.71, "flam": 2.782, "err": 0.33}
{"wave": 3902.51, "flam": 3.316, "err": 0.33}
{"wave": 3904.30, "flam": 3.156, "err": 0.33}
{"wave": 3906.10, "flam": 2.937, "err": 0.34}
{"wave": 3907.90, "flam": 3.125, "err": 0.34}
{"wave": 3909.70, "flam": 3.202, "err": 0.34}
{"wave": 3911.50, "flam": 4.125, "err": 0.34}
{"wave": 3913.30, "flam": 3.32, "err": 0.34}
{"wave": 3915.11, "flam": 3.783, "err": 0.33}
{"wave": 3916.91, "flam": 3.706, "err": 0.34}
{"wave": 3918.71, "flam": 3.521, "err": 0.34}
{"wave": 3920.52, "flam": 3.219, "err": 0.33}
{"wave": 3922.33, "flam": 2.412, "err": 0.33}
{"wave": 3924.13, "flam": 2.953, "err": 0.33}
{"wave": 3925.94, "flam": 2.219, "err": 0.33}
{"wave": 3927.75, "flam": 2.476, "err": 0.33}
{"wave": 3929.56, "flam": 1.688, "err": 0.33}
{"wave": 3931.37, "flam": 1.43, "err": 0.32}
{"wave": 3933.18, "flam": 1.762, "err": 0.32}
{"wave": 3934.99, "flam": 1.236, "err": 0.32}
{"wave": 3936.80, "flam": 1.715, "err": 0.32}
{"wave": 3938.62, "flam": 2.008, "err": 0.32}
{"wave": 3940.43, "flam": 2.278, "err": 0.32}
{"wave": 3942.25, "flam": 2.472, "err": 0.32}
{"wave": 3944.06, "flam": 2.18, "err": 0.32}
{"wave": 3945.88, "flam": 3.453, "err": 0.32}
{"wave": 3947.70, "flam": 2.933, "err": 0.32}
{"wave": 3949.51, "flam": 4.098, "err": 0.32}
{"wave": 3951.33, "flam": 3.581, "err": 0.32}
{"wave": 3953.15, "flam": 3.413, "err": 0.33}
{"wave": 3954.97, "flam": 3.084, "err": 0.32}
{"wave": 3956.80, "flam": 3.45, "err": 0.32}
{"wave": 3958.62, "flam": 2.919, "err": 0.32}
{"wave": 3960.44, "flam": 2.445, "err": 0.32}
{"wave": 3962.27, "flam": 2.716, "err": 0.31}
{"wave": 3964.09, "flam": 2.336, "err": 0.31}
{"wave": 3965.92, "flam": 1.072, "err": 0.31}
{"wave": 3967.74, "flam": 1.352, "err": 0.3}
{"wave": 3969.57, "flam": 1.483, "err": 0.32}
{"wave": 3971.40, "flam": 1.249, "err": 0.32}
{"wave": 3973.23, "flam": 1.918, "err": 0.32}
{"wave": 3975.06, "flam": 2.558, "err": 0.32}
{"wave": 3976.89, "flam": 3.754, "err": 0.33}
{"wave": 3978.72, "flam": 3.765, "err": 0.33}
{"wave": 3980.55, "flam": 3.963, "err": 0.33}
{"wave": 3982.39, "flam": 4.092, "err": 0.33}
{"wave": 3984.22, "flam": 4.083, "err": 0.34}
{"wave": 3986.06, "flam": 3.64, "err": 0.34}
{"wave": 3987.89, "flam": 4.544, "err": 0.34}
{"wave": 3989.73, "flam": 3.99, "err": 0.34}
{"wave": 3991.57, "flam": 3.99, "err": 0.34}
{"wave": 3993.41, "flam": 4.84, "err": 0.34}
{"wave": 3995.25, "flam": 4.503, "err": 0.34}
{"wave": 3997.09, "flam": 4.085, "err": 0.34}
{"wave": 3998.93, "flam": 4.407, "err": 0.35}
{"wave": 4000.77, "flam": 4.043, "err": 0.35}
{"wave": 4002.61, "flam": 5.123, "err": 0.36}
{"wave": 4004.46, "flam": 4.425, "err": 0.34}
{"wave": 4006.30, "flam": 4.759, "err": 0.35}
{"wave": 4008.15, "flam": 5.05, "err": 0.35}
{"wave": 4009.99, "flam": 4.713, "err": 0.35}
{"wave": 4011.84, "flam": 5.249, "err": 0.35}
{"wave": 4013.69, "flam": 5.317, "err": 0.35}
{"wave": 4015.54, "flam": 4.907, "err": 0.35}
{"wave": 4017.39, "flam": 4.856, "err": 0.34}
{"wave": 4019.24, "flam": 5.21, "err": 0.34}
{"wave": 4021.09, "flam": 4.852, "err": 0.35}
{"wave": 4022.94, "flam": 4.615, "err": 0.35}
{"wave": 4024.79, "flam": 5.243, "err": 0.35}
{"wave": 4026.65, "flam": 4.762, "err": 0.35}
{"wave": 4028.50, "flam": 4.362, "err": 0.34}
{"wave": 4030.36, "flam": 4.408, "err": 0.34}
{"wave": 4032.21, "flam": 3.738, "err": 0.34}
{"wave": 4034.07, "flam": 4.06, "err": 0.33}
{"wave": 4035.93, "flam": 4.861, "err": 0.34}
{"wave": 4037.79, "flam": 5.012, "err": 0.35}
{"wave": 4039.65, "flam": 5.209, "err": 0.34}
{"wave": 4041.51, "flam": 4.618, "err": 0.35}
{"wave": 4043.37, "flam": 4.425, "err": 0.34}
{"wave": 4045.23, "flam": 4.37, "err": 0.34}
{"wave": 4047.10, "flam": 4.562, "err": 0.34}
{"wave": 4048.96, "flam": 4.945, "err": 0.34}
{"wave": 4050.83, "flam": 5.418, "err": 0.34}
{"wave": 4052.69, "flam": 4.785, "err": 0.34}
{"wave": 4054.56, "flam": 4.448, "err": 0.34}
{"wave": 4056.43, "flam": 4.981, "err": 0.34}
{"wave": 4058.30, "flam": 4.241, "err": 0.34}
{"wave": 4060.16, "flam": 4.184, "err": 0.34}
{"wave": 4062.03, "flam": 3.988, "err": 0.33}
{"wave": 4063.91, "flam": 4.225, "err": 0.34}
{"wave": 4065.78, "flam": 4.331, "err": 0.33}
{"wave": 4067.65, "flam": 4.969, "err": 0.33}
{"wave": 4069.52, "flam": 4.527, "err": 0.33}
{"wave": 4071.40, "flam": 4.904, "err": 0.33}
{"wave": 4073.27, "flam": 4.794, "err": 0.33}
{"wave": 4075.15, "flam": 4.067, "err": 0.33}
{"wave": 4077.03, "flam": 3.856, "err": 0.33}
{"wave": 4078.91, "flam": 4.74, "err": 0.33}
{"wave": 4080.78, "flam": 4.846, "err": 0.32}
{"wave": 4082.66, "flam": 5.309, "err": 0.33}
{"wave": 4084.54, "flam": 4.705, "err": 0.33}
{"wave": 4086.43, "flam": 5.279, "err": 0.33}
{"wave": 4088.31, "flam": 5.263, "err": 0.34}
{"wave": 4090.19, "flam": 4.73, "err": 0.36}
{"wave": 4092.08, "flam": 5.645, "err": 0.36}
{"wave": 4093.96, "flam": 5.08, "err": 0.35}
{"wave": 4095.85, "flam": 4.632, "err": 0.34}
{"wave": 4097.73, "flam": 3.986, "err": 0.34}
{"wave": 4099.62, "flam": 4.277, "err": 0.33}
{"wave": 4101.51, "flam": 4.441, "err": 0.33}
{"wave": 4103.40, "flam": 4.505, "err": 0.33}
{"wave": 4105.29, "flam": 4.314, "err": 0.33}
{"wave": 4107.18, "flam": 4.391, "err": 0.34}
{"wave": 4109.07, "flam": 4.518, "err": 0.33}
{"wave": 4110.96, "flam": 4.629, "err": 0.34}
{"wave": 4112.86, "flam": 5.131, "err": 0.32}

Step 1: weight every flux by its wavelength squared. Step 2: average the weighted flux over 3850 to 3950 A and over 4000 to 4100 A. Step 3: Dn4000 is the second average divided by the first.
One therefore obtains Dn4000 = 1.97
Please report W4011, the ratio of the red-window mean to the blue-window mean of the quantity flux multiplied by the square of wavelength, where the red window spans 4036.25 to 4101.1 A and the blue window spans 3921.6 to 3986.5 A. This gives 1.90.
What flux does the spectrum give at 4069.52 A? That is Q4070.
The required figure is 4.527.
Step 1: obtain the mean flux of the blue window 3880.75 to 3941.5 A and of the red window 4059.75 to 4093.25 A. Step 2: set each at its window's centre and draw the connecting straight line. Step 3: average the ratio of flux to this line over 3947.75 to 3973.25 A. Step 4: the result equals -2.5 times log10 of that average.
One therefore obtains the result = 0.27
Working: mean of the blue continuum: 2.71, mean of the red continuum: 4.7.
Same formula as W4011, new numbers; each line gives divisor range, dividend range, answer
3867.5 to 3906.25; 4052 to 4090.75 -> 1.92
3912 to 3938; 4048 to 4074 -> 1.94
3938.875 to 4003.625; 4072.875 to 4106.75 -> 1.53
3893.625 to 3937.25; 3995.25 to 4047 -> 1.76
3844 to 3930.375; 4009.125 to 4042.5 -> 1.96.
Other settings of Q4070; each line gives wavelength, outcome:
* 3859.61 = 2.059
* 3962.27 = 2.716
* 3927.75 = 2.476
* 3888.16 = 2.79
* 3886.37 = 2.58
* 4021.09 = 4.852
